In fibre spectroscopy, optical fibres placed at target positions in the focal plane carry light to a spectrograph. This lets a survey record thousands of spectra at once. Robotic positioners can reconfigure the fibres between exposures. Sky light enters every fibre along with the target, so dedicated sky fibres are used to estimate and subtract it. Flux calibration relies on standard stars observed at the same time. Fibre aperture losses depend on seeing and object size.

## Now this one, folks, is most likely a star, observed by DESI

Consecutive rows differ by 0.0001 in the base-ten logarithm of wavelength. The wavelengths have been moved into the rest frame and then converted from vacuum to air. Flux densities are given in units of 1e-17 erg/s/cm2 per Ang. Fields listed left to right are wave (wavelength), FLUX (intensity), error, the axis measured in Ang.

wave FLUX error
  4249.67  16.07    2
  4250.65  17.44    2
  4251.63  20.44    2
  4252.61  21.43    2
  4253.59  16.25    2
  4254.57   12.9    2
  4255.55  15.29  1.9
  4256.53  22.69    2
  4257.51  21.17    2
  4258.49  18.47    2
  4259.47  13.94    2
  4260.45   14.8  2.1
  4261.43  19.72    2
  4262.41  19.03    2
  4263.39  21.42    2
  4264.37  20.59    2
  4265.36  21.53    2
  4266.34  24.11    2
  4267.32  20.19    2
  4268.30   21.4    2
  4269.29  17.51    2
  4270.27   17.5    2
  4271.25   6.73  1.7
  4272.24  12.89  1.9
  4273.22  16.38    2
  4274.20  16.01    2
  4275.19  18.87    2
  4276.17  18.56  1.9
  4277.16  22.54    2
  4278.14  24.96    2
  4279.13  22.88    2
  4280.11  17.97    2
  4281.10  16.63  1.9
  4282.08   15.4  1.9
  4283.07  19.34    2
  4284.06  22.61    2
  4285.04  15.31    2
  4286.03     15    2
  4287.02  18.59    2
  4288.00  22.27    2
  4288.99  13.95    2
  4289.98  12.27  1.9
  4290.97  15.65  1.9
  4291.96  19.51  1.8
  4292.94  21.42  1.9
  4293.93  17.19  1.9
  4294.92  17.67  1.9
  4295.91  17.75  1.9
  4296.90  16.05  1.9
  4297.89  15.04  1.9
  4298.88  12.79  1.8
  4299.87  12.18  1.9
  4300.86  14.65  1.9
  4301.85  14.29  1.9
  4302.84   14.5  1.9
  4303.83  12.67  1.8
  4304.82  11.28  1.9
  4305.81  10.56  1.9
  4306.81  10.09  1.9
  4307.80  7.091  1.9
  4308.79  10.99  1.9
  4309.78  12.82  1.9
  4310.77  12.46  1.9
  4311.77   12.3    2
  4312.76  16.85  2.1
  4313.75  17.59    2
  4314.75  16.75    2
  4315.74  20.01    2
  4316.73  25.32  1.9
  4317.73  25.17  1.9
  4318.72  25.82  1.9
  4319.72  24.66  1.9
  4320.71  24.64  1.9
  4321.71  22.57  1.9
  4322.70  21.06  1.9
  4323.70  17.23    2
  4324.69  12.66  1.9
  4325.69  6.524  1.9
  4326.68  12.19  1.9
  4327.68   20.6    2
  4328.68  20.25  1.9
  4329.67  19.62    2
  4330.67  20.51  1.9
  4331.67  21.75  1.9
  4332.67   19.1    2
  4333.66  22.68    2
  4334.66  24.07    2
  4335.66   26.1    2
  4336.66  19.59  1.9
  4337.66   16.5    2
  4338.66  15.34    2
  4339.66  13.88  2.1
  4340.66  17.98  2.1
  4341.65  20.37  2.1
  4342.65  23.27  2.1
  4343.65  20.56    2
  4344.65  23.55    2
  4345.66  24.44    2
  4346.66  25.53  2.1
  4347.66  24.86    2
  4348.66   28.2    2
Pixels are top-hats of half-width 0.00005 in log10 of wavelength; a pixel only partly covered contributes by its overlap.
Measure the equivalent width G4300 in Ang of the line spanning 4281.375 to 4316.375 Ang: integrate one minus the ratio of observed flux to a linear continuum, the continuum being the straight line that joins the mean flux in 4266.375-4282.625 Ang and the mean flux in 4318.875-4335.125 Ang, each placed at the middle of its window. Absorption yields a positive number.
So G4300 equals 6.3 Ang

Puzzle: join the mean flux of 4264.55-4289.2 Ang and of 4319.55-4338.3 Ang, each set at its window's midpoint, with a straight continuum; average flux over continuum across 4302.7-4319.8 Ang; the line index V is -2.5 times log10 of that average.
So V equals 0.212 mag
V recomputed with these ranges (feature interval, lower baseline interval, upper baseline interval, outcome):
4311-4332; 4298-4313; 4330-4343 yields -0.181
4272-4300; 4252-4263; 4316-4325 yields 0.127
